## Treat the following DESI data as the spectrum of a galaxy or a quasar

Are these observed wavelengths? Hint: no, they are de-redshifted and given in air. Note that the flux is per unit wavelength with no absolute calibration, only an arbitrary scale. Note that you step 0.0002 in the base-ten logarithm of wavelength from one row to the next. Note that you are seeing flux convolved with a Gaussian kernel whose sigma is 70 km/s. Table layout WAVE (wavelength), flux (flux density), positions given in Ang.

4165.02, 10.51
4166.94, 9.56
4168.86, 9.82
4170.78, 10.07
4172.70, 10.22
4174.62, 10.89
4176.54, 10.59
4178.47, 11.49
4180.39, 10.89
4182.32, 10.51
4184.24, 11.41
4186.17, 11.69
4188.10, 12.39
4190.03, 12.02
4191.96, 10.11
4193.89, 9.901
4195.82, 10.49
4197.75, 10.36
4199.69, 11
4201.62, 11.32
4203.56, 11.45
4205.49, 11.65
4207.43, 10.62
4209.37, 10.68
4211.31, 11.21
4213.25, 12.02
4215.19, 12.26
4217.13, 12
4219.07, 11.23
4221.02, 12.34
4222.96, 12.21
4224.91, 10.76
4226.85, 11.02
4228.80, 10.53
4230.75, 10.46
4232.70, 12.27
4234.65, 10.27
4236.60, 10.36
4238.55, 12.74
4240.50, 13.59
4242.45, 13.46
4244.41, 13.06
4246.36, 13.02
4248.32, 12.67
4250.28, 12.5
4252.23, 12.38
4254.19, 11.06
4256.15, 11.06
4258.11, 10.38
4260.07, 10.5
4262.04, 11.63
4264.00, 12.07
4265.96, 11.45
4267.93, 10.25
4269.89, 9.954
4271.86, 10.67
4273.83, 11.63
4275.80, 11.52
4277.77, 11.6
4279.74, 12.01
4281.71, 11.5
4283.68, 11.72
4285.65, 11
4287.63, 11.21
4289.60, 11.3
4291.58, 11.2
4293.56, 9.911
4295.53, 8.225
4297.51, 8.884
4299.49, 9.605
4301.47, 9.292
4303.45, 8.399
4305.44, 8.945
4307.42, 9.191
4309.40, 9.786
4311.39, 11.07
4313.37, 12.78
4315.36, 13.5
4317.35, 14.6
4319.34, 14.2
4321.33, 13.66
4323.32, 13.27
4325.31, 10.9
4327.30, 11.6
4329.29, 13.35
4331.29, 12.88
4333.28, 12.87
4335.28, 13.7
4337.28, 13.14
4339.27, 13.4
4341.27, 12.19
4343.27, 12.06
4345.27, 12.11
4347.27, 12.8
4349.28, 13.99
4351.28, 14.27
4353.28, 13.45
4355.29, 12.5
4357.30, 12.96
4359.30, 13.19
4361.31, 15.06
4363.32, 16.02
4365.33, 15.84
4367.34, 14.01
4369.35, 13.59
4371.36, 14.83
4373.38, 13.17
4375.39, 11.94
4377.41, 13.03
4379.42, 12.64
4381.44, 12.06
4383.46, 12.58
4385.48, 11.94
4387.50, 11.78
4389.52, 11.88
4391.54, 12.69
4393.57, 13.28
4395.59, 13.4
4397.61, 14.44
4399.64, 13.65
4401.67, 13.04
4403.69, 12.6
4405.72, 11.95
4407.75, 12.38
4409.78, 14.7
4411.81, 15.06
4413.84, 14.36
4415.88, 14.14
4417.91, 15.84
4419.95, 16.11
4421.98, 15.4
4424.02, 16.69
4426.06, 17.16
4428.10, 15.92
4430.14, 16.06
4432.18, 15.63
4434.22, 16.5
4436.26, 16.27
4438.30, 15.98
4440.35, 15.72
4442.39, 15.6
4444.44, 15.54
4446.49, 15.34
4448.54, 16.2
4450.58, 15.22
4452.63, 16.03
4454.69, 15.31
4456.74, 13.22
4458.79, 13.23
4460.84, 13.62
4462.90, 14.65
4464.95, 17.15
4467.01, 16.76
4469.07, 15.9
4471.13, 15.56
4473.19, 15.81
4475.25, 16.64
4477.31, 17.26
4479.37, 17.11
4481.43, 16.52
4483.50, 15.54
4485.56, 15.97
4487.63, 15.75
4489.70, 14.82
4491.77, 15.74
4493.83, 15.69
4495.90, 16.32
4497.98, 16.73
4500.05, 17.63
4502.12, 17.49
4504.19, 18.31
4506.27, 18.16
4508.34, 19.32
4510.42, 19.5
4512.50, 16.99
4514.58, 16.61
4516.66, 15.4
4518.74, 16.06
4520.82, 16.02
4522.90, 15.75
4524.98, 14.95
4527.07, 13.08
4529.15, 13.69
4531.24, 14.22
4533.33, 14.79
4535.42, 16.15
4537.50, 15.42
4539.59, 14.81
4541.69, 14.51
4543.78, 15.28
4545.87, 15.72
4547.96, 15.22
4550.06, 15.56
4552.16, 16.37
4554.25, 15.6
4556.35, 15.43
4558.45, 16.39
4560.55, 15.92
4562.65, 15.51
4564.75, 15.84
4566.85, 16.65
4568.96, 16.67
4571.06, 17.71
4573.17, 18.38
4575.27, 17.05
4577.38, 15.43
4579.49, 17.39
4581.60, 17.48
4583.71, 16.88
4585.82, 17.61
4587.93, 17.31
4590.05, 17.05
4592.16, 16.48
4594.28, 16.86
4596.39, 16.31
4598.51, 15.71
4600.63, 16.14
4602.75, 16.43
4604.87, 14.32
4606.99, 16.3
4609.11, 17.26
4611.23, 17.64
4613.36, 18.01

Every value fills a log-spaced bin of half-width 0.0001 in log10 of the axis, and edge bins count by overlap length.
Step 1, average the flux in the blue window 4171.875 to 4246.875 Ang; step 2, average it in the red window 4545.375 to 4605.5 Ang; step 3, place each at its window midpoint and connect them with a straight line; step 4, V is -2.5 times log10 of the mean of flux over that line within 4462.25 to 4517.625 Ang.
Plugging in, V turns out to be -0.10 mag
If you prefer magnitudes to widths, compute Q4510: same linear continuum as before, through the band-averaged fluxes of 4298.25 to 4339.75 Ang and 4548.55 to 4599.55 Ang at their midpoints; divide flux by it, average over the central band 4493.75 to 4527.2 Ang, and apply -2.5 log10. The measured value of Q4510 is -0.10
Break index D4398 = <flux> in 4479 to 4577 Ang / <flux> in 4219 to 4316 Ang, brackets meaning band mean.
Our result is 1.45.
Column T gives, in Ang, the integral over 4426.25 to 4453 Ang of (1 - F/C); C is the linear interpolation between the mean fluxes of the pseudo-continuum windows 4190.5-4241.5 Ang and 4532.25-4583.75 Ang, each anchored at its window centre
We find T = -2.7 Ang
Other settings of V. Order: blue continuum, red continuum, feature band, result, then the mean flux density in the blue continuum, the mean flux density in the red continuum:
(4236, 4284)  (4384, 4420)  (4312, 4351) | -0.04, 11.7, 13.4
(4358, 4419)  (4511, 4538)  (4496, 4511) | -0.19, 13.5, 15.4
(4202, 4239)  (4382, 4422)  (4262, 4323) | 0.11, 11.4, 13.5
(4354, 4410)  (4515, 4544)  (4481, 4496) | -0.09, 13.2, 15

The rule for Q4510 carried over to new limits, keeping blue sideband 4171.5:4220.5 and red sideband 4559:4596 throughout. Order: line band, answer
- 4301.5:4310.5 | 0.37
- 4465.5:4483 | -0.08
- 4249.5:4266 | 0.06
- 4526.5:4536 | 0.13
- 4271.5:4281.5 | 0.07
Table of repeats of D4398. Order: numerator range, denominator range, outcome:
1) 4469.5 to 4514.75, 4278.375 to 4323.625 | 1.52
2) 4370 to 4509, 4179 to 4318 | 1.34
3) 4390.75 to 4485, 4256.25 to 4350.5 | 1.32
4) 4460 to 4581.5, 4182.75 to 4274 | 1.41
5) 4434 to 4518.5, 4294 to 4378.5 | 1.30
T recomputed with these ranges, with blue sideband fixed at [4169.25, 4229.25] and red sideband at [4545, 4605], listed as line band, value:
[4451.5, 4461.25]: 0.3 Ang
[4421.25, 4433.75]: -1.6 Ang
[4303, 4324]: 1.5 Ang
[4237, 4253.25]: -1.5 Ang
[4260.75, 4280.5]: 1.4 Ang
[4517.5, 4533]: 0.9 Ang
